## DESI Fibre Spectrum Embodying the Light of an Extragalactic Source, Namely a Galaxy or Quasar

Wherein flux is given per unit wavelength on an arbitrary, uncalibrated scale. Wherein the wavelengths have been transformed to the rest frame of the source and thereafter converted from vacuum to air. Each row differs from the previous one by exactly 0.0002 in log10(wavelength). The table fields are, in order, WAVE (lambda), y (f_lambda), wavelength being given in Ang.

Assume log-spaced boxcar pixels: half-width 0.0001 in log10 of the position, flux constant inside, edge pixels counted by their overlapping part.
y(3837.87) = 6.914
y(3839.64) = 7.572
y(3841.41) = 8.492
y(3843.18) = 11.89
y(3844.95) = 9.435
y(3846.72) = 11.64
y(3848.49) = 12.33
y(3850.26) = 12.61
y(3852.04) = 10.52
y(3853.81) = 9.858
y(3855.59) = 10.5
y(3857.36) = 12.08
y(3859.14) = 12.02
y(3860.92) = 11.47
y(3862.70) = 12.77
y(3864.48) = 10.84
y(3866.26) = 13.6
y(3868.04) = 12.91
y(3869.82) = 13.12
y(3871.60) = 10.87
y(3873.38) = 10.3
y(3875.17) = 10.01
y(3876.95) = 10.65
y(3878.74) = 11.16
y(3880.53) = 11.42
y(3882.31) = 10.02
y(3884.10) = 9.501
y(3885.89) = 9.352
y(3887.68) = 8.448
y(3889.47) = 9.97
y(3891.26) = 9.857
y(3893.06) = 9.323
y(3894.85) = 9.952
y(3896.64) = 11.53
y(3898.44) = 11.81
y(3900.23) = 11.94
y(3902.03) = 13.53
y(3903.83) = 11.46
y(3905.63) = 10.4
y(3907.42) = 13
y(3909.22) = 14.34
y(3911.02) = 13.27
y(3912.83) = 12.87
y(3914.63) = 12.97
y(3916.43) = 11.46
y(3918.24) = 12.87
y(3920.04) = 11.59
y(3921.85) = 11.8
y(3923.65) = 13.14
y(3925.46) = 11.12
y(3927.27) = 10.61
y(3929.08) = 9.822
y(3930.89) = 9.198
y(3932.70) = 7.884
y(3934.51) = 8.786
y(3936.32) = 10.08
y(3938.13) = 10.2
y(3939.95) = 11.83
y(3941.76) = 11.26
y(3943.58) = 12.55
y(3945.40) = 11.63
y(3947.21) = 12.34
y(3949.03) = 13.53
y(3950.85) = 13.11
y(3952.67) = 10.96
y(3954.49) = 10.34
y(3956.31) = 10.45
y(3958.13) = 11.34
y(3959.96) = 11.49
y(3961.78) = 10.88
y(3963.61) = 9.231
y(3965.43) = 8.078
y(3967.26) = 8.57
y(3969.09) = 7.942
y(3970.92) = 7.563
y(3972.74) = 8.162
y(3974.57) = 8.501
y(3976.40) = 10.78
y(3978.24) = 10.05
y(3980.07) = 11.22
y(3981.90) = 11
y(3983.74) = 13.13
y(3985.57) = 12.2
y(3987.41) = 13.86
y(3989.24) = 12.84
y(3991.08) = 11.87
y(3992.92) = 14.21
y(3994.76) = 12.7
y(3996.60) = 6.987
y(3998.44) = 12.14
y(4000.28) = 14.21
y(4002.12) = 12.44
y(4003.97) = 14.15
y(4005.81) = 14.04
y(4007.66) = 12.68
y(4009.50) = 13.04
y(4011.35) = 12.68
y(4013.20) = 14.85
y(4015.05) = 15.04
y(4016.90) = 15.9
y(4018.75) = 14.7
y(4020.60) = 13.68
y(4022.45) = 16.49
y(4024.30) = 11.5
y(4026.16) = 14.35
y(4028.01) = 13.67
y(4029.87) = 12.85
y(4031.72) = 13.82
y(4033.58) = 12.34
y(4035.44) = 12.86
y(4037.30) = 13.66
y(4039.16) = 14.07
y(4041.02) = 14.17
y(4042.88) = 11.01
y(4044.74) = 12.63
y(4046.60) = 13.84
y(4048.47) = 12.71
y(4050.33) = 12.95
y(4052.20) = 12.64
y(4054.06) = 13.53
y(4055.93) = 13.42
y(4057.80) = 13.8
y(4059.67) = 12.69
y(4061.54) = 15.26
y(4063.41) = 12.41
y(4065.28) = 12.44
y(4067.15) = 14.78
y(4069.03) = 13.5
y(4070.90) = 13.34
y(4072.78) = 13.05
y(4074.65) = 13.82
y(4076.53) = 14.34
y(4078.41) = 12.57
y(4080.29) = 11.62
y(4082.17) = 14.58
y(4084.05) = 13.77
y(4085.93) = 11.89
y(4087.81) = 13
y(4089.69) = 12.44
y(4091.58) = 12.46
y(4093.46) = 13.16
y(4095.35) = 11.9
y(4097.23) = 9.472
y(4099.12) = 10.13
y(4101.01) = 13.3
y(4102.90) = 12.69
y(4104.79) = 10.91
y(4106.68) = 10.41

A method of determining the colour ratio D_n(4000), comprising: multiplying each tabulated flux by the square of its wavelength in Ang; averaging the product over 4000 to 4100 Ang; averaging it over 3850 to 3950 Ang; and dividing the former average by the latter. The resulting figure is 1.27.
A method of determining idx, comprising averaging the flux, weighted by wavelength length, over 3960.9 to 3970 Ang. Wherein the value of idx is 8.93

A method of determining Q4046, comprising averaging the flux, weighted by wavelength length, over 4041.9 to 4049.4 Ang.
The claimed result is 12.6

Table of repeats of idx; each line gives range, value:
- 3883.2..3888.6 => 9.1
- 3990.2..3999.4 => 11.6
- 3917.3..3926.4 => 12.1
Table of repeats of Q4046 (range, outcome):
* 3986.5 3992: 12.9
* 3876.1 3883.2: 10.8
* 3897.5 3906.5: 11.8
